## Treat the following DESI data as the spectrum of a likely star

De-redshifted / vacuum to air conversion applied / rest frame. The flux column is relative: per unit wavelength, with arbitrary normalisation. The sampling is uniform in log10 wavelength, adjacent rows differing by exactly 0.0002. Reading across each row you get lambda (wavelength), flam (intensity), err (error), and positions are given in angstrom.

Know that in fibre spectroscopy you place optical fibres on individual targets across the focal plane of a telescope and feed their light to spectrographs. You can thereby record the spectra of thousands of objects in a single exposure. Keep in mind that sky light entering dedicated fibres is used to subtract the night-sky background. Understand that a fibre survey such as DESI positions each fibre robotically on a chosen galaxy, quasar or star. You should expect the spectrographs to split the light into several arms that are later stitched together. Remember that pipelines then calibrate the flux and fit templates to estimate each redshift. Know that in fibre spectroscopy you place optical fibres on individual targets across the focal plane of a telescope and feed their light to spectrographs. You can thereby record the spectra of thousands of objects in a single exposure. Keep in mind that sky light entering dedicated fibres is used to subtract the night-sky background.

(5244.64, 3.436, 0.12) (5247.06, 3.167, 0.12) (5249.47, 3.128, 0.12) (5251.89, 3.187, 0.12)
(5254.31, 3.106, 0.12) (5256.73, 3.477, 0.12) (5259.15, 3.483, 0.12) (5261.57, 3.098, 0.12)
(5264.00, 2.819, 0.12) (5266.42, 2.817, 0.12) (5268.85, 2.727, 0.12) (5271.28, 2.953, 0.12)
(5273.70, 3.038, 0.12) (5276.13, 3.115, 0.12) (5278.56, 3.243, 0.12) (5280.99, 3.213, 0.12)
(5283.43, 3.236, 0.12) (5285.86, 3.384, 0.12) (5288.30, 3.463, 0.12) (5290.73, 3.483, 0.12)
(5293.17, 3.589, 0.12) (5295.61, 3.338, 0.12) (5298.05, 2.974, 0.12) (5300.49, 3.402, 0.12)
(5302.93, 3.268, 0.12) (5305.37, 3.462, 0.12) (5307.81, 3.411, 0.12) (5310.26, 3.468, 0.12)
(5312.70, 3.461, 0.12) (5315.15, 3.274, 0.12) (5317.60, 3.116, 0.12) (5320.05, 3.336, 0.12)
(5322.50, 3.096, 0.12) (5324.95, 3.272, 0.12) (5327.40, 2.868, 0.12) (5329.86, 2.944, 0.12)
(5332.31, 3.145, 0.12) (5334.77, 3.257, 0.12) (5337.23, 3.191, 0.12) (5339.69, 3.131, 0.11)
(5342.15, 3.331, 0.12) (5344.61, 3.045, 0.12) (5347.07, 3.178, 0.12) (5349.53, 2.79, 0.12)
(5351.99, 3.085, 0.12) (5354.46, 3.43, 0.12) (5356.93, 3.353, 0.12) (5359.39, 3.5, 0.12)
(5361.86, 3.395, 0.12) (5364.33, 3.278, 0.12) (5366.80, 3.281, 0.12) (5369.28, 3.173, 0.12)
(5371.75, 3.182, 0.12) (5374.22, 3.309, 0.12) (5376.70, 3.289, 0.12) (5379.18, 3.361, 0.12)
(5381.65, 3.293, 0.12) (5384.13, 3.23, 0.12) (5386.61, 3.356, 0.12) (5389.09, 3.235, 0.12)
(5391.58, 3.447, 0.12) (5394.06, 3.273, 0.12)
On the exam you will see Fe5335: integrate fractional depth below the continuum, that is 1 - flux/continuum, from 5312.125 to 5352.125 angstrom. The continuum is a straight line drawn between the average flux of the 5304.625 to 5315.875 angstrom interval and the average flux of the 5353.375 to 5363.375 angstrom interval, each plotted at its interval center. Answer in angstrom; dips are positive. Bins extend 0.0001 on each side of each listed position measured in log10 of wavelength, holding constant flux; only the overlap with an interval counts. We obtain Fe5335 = 3.2 angstrom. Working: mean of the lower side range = 3.42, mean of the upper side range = 3.42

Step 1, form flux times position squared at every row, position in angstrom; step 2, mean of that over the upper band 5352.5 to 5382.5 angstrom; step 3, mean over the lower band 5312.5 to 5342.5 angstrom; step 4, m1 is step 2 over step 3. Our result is 1.1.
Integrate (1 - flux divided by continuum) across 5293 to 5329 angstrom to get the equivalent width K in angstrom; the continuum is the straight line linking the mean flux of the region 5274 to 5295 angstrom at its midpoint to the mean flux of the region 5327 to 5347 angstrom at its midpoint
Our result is -0.6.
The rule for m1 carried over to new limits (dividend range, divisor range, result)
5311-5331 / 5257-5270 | 1.07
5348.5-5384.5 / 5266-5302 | 1.05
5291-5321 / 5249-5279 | 1.10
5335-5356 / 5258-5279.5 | 1.07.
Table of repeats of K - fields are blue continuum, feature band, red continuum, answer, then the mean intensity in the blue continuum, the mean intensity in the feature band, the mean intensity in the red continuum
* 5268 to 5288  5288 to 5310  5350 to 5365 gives -1.34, 3.14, 3.38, 3.31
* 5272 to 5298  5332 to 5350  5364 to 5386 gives 0.71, 3.29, 3.15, 3.27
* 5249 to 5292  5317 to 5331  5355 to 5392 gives 0.58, 3.17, 3.11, 3.31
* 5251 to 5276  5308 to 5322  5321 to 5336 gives -1.04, 3.07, 3.32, 3.1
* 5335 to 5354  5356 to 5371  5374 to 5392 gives -0.51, 3.13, 3.33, 3.31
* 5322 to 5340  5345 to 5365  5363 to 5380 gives -0.24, 3.11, 3.24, 3.26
